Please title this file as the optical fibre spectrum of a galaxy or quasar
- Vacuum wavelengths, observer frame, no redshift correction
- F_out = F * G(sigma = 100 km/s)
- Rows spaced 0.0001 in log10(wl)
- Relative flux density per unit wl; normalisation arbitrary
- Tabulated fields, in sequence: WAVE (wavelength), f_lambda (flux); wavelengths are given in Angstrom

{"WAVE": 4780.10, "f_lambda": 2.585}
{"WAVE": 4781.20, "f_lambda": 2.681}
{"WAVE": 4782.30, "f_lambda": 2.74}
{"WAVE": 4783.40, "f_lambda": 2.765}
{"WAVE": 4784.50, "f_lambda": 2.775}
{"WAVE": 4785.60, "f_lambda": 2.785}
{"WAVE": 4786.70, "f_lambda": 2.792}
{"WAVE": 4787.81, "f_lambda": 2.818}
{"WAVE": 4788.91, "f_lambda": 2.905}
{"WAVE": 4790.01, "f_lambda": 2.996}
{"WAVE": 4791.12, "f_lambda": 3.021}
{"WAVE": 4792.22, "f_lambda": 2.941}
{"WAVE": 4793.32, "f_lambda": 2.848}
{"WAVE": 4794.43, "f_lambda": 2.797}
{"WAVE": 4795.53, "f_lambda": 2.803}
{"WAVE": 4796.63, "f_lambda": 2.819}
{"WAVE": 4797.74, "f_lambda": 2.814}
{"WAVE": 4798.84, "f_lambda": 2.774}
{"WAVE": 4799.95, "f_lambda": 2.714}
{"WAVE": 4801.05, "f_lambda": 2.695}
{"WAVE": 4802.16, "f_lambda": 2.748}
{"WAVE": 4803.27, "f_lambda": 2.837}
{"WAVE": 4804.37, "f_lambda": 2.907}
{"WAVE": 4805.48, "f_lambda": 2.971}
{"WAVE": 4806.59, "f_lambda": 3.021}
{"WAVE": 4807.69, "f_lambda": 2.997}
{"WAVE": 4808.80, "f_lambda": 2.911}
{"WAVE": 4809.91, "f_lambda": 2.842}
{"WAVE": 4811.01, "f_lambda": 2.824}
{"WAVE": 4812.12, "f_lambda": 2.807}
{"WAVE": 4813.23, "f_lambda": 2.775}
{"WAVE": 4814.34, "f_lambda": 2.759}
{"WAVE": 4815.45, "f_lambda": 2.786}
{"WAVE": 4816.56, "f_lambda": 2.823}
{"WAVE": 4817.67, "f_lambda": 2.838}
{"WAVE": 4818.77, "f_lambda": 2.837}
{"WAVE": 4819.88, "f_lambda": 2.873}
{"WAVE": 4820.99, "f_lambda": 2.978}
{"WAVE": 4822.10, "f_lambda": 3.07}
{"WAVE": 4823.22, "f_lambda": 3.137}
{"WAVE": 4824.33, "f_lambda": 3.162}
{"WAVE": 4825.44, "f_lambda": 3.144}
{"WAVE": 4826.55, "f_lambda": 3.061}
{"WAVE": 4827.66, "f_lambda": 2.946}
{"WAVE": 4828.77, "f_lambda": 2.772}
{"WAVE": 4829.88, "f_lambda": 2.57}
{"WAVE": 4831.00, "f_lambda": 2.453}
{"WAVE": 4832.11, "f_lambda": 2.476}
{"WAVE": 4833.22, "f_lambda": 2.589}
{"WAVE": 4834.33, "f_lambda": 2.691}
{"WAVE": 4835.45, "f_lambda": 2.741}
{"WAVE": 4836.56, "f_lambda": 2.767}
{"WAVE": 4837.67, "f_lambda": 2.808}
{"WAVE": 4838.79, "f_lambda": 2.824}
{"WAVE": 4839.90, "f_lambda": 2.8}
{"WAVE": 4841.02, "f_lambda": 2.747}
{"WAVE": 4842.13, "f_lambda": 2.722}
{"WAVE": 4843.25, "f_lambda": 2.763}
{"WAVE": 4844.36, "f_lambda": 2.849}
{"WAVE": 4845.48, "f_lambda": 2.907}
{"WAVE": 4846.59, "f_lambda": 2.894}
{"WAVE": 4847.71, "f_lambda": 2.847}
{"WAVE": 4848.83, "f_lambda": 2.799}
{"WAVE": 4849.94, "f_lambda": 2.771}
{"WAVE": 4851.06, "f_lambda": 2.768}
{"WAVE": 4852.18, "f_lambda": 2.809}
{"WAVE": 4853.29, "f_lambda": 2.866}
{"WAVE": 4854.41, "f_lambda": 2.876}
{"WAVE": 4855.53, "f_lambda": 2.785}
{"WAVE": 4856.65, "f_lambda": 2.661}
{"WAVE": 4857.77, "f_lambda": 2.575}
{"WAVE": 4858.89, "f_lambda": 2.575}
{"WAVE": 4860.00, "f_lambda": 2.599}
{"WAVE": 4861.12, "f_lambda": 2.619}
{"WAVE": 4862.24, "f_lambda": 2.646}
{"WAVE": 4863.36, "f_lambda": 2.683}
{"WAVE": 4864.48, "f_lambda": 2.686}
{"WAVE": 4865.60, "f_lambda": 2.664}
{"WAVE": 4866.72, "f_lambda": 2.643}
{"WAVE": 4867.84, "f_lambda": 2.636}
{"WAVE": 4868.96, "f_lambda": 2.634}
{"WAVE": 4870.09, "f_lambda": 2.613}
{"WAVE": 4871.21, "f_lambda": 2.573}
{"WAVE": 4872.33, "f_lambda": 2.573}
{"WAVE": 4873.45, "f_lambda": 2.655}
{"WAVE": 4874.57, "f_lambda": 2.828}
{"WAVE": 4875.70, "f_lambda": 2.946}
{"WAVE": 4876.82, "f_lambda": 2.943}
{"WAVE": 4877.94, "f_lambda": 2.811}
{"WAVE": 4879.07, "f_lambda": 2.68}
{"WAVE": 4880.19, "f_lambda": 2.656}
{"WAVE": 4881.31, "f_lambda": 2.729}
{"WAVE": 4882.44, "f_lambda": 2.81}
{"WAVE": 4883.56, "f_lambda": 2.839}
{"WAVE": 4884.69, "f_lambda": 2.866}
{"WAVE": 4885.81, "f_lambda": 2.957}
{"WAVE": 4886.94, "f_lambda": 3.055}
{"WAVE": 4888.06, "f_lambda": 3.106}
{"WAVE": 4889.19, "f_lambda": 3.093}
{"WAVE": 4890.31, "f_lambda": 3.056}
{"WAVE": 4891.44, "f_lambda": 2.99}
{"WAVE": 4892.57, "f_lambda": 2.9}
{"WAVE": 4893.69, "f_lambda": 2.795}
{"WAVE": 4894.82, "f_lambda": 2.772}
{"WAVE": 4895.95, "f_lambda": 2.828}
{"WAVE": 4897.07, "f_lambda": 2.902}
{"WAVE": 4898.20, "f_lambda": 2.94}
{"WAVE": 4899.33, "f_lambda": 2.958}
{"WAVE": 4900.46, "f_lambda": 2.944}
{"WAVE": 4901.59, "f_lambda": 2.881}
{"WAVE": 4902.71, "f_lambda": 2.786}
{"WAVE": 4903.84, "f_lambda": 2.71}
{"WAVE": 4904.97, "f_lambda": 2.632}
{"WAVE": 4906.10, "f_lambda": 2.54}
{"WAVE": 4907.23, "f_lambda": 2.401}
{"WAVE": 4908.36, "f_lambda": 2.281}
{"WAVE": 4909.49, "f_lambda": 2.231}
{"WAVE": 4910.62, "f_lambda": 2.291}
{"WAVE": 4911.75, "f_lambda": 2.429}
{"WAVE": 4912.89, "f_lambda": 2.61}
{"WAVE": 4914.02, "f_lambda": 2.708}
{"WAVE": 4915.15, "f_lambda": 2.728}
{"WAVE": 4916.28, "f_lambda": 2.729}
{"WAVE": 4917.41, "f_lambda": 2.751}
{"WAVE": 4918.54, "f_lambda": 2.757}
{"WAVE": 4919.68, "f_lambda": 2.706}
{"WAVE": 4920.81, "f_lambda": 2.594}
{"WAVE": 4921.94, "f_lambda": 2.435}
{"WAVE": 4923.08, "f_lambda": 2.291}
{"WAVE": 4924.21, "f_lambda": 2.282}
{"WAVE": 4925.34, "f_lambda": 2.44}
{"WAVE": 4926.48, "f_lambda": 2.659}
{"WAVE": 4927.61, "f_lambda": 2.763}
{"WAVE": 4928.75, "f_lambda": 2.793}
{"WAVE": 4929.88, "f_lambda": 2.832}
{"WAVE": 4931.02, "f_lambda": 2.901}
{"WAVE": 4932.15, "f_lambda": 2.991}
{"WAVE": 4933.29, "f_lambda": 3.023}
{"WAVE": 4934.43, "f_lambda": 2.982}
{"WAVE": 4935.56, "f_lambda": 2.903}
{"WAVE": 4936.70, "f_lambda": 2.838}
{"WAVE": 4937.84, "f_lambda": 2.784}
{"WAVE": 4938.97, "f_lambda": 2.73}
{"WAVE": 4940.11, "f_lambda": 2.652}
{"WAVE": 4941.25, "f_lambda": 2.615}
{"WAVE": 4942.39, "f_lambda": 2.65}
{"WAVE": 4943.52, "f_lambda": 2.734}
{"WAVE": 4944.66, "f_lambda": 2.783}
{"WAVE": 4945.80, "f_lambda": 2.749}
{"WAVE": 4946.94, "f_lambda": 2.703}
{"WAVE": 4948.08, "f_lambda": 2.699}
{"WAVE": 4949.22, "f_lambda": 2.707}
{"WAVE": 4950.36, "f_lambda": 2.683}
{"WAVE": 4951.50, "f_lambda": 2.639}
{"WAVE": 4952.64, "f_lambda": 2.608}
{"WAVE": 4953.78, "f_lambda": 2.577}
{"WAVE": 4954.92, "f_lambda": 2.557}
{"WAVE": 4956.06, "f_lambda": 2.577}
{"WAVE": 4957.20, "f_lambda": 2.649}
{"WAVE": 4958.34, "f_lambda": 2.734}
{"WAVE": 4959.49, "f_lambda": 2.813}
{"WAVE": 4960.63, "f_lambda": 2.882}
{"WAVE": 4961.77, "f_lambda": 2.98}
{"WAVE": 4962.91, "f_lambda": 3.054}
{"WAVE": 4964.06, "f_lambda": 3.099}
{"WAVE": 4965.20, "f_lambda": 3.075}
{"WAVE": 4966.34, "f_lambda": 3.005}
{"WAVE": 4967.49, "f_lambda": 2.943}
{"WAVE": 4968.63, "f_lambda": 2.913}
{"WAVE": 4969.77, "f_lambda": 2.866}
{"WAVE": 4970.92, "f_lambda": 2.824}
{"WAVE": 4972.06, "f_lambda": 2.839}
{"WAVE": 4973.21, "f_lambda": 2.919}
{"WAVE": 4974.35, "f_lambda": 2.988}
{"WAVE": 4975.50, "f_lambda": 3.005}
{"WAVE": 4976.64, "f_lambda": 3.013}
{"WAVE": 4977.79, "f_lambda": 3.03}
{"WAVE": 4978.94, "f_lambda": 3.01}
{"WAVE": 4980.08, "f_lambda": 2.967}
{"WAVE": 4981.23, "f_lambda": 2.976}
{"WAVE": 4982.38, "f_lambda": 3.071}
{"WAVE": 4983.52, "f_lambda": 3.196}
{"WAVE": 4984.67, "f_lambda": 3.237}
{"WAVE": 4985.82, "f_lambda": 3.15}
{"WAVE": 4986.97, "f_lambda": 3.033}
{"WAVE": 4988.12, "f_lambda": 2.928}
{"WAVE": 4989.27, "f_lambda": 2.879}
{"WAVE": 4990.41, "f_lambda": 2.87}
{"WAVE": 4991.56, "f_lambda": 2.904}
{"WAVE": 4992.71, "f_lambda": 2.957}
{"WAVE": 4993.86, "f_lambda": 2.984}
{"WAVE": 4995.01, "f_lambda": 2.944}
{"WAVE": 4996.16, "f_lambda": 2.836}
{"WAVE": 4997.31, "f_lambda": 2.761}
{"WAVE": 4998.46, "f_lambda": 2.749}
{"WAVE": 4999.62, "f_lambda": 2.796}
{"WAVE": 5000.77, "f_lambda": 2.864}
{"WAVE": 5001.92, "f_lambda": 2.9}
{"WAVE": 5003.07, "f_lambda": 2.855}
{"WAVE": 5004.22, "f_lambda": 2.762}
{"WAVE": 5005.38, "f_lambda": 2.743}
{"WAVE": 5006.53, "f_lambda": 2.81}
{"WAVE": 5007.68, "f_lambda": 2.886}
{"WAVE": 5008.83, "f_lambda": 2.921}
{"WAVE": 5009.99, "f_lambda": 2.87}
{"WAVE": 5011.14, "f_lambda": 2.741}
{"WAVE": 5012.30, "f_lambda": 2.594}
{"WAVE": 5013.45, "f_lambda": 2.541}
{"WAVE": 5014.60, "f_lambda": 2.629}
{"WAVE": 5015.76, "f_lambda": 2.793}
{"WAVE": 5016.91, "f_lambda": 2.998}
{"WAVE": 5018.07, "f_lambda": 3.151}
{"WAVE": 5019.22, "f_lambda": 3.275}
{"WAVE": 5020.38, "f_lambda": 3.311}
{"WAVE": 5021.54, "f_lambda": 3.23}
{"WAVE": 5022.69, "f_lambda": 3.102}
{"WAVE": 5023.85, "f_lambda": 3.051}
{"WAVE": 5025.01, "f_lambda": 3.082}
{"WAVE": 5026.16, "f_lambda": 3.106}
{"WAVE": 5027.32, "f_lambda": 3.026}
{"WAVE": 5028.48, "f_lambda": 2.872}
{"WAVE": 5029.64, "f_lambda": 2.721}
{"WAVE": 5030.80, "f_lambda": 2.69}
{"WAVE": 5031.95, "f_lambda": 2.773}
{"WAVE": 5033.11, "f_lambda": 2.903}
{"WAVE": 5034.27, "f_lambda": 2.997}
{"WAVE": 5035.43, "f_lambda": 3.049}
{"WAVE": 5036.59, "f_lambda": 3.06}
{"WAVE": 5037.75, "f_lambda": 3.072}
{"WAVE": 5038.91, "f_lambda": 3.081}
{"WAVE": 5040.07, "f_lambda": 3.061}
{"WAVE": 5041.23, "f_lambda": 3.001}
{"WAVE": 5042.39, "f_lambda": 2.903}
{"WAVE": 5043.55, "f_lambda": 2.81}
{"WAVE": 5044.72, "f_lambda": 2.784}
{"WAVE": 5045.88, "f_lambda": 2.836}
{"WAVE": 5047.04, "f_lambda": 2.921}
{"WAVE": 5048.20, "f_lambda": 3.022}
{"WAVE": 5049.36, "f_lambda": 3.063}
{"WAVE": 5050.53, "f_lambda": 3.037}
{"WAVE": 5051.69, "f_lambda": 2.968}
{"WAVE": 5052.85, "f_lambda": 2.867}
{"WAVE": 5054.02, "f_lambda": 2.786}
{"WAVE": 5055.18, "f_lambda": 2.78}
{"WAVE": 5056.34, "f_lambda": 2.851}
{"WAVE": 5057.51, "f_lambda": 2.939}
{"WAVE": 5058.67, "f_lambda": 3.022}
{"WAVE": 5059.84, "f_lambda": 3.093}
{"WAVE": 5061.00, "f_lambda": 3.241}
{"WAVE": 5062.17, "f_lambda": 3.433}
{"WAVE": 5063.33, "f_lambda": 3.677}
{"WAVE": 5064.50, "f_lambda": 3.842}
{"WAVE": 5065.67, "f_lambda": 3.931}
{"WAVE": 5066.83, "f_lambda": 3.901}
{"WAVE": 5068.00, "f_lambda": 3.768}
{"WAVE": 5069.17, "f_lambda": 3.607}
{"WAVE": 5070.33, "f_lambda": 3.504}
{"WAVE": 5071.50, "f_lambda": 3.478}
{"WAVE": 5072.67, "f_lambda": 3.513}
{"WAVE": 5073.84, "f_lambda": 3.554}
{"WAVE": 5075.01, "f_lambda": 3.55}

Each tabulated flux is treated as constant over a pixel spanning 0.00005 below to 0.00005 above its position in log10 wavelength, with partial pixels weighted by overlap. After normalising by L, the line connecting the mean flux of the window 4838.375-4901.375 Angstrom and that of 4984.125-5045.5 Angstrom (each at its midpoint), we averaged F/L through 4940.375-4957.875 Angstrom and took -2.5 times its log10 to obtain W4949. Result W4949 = 0.080 mag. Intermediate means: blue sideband 2.79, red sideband 2.92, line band 2.66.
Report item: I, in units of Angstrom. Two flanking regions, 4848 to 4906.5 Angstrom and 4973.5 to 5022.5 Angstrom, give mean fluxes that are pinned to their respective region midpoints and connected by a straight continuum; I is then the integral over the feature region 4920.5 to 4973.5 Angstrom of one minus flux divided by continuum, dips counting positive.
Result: 2.0 Angstrom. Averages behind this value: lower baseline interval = 2.78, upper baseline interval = 2.93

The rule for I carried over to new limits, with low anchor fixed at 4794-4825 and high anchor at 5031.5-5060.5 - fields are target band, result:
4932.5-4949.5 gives 0.8 Angstrom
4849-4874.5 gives 1.8 Angstrom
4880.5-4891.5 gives -0.2 Angstrom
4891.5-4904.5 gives 0.2 Angstrom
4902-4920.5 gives 2.0 Angstrom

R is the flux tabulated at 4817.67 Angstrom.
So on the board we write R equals 2.838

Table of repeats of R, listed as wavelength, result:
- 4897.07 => 2.902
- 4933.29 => 3.023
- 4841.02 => 2.747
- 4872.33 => 2.573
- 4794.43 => 2.797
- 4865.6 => 2.664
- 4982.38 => 3.071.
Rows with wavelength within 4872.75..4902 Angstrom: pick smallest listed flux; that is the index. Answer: 2.655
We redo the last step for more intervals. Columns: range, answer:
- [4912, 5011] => 2.282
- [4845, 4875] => 2.573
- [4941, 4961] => 2.557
